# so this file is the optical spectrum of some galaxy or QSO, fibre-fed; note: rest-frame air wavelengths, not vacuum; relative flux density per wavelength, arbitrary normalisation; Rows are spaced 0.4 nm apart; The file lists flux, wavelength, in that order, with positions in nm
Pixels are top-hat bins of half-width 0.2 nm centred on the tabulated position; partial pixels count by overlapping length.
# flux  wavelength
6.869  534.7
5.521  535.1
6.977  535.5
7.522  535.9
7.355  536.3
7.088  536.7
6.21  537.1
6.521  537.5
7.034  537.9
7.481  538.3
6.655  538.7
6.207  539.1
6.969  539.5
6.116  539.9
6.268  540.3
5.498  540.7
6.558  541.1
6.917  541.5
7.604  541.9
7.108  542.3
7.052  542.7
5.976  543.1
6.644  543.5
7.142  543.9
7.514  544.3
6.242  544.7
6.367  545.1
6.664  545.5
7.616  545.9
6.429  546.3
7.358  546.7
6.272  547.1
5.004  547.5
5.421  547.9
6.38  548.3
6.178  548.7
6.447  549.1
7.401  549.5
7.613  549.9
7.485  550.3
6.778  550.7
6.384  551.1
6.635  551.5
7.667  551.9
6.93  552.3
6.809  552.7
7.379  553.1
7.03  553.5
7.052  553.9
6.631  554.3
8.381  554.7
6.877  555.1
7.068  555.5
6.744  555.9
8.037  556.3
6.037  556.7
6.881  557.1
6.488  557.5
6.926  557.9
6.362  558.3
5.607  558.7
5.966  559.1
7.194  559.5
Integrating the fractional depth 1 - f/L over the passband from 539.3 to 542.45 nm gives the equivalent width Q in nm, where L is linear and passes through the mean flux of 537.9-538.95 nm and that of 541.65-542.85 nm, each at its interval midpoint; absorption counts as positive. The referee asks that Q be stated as 0.24 nm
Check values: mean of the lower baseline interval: 7.02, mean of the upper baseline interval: 7.25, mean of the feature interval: 6.62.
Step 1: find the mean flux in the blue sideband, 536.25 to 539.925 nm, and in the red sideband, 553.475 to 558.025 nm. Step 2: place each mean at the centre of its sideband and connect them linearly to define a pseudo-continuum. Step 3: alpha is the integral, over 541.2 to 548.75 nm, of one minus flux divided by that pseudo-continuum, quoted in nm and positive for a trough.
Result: 0.25 nm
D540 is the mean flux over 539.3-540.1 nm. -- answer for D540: 6.54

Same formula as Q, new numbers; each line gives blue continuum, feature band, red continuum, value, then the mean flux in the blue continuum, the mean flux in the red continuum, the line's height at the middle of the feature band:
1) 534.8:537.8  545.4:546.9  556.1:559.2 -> -0.085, 6.76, 6.56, 6.66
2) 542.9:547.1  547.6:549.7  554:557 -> 0.179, 6.77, 7.1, 6.89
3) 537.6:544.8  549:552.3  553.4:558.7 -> -0.106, 6.73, 6.91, 6.84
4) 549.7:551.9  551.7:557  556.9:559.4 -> -0.306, 7.04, 6.4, 6.73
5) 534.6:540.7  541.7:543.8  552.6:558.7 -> -0.043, 6.68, 6.94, 6.75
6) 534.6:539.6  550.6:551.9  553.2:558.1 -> 0.041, 6.8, 7.02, 6.97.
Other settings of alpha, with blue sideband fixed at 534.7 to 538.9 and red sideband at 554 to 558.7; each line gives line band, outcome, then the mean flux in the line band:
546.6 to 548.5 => 0.23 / 6.02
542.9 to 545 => 0.05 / 6.69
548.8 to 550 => -0.03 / 7.03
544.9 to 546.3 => 0.01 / 6.82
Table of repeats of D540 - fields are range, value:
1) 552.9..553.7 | 7.2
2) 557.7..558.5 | 6.64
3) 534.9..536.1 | 6.67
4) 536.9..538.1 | 6.59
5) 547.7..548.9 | 5.99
